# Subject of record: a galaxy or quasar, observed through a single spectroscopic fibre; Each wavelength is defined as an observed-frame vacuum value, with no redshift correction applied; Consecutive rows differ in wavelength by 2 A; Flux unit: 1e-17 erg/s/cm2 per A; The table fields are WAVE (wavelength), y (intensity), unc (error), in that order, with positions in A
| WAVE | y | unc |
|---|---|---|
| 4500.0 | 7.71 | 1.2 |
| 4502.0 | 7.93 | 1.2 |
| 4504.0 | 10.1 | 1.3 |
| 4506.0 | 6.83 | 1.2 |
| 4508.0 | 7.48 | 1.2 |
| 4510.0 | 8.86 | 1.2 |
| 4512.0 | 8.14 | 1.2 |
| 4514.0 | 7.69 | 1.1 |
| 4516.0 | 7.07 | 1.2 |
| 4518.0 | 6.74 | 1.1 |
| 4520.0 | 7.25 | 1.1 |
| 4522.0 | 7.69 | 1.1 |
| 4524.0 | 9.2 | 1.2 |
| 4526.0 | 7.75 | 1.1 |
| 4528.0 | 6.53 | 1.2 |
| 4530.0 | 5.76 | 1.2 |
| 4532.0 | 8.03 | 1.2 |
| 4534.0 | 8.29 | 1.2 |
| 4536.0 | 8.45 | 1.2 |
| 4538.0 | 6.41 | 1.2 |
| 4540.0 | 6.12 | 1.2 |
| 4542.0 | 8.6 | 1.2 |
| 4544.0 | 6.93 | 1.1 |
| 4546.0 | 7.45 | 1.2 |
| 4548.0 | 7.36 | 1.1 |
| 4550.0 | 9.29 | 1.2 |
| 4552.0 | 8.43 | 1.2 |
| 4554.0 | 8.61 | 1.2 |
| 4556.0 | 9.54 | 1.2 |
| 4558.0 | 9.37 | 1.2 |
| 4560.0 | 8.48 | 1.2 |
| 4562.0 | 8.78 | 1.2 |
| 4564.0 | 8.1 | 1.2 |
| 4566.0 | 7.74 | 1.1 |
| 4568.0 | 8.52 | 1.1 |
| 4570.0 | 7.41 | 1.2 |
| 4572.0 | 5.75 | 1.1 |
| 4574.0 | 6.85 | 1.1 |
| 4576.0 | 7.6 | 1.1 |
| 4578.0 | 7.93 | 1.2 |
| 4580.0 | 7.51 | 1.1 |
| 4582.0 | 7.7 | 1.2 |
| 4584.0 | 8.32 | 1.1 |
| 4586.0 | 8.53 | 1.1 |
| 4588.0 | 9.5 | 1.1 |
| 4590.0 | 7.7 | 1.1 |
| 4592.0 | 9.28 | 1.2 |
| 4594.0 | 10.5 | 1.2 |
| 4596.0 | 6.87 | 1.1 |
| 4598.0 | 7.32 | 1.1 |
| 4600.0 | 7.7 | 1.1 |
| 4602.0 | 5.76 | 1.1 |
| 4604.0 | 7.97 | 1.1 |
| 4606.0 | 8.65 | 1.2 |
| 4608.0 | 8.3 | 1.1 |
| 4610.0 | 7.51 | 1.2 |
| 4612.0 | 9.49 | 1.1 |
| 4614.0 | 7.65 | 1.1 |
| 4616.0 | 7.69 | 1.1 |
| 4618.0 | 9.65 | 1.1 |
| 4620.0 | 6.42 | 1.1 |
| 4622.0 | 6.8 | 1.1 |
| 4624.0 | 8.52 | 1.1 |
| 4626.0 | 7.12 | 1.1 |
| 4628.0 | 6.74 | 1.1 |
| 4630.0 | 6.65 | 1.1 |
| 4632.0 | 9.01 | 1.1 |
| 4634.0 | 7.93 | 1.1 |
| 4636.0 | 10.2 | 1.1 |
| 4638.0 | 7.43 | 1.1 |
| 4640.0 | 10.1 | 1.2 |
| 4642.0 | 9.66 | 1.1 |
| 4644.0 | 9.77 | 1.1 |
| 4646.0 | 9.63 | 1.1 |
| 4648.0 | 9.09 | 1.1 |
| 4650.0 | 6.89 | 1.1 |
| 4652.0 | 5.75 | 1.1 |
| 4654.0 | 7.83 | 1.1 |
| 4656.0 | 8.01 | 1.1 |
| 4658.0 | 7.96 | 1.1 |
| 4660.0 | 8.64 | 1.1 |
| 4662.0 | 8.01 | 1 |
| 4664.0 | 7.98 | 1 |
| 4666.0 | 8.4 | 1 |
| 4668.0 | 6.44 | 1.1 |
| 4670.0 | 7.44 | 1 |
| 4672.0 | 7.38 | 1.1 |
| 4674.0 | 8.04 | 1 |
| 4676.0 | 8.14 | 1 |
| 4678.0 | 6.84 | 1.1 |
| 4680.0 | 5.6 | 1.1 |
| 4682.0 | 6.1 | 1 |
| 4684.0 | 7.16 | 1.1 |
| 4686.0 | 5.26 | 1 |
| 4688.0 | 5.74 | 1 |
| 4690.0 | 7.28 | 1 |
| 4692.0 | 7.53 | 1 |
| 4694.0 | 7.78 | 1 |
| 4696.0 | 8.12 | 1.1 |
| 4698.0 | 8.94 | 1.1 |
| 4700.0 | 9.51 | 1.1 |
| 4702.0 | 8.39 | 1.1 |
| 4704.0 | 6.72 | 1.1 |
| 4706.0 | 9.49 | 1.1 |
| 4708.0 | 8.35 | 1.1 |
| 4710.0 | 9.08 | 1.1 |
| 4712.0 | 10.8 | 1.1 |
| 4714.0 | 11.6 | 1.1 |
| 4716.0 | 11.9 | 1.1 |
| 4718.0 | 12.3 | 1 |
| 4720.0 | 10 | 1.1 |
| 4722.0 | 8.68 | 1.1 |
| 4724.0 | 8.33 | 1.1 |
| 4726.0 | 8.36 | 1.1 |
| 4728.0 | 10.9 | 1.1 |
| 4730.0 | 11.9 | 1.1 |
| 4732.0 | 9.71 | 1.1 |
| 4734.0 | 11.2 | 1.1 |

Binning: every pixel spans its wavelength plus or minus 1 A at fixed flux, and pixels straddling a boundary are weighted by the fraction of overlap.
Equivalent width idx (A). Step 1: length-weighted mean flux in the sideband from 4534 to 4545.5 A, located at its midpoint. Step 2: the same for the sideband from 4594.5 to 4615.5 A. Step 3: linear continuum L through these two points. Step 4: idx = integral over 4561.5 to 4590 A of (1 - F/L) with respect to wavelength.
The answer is -0.9 A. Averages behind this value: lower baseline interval 7.39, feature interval 7.85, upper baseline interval 7.79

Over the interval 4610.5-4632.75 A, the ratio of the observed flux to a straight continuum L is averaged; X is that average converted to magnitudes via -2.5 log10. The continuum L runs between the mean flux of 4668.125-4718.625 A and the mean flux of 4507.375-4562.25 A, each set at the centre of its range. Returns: 0.03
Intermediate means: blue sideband 7.86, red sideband 8.16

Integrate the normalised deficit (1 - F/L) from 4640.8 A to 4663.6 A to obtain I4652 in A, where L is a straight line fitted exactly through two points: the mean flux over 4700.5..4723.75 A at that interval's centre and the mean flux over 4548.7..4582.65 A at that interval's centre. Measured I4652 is 1.86 A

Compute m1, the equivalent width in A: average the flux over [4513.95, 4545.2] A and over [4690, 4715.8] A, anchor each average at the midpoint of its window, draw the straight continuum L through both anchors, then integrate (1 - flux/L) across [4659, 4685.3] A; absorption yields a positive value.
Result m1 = 3.8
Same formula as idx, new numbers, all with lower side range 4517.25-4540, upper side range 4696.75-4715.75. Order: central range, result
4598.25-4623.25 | 1.5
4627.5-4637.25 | 0.4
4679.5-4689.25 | 3.3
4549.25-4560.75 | -1.9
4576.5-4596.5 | -0.9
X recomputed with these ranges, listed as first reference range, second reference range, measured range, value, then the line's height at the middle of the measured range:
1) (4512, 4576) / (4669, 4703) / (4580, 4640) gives -0.067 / 7.57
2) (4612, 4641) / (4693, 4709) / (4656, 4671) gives 0.051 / 8.23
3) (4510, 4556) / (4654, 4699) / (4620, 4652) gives -0.102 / 7.49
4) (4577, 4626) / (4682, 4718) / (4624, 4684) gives 0.052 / 8.28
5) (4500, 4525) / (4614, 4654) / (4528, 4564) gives 0.002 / 7.97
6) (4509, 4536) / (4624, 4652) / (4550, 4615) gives -0.013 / 8.03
